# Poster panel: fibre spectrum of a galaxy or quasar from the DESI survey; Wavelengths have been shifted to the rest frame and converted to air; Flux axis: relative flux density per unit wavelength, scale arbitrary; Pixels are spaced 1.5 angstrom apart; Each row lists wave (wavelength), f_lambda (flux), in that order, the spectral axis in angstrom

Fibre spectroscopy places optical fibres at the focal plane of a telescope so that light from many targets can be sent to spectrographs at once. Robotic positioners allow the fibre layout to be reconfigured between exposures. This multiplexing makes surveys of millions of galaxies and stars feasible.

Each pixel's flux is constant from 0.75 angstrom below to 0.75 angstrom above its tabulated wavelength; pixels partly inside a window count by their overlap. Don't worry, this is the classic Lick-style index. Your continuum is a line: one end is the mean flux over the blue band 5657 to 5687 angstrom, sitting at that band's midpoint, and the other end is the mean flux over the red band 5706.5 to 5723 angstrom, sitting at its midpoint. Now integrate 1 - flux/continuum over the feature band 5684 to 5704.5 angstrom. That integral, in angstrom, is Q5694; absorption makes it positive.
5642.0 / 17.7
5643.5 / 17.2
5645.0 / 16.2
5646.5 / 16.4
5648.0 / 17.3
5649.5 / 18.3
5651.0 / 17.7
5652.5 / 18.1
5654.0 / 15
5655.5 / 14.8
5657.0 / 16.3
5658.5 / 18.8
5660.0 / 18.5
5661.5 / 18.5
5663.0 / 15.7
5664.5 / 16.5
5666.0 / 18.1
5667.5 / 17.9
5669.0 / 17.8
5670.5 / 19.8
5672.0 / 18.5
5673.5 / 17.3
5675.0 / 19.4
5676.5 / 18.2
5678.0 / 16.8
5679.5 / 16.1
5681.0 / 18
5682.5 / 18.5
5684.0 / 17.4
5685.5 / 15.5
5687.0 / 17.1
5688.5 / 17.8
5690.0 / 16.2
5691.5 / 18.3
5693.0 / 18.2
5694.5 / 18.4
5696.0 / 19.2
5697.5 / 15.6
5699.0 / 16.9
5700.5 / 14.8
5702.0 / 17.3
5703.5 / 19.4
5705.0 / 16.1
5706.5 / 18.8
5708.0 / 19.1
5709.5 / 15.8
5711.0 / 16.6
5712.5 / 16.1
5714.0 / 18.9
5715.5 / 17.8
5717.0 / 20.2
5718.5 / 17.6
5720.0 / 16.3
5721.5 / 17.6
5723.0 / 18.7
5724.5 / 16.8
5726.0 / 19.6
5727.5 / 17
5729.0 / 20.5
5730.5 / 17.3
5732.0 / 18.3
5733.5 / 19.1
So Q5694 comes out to 0.5 angstrom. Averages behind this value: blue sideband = 17.7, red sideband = 17.7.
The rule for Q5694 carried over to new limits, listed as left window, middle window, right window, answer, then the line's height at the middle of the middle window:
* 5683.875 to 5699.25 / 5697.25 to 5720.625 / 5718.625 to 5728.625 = 0.3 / 17.6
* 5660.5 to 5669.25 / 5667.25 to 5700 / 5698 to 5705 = -0.9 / 17.2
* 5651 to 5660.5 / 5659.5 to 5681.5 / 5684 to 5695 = -0.9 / 17.1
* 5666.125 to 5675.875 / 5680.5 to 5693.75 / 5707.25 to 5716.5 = 0.4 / 18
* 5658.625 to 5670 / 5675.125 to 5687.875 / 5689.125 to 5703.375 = 0.1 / 17.5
